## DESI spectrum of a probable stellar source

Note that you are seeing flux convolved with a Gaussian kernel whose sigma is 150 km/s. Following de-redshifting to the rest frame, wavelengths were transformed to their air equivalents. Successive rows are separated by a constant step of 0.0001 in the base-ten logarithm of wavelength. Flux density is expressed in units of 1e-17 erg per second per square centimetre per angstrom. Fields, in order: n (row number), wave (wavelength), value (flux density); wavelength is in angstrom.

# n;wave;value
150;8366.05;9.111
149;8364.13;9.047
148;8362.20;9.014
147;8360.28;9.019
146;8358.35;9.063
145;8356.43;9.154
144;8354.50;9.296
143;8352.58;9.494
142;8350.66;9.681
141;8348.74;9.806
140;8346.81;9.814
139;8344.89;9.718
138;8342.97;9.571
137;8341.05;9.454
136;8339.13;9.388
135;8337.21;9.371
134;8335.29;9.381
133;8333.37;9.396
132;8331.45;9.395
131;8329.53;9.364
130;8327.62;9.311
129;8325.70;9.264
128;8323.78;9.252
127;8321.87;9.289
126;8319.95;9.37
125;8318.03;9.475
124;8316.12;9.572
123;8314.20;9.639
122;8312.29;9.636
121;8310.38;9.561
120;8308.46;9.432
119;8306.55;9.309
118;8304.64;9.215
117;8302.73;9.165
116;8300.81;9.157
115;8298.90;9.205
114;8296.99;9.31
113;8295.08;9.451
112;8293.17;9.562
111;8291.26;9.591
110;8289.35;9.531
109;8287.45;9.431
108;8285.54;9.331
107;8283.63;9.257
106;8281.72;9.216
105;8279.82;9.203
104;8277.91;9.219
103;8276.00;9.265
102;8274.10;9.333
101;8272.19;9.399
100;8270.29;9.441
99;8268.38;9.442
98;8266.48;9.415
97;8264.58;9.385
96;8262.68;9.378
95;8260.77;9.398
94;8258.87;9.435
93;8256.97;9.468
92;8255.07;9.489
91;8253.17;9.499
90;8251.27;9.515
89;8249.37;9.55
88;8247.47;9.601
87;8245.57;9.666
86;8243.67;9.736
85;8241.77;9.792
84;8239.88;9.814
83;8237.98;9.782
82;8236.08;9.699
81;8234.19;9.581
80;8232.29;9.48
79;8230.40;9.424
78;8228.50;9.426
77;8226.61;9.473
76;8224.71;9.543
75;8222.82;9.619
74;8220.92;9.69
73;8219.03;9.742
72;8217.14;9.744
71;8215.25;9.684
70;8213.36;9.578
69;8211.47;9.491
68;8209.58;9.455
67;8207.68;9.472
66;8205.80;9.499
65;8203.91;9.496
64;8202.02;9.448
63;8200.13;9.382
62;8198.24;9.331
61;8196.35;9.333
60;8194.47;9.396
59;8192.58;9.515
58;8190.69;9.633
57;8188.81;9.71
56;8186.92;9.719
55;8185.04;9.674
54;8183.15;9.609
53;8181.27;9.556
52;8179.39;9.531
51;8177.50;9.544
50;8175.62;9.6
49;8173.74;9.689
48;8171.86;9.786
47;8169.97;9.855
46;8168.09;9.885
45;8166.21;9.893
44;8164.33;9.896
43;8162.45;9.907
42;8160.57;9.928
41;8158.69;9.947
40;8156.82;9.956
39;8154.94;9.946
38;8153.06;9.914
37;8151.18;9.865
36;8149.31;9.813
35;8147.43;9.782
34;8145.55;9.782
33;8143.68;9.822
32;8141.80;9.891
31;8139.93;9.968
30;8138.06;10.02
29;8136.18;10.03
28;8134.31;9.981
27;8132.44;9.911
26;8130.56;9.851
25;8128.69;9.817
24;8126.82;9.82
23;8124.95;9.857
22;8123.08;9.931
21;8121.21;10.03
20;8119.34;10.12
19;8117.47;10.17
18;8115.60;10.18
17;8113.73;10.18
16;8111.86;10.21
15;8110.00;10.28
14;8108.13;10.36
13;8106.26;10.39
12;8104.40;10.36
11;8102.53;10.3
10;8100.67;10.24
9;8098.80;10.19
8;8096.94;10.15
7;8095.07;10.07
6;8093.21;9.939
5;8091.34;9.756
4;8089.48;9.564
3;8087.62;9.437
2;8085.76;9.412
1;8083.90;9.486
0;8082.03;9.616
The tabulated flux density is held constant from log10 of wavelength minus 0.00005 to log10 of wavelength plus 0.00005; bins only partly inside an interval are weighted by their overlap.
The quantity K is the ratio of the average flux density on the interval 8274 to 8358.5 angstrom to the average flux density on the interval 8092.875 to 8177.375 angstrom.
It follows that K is 0.9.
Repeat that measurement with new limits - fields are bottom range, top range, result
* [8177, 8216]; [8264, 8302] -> 0.98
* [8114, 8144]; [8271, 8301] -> 0.94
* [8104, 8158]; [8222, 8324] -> 0.94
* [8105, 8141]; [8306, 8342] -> 0.94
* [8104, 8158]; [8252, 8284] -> 0.94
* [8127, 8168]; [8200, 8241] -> 0.97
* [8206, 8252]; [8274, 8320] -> 0.98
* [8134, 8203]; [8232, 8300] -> 0.97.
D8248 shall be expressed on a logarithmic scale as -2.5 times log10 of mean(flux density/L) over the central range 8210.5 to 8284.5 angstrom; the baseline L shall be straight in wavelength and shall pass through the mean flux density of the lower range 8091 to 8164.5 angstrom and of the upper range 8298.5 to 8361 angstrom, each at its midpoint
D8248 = 0.016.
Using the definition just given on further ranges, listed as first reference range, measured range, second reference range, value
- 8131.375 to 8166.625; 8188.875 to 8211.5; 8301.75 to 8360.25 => 0.03 mag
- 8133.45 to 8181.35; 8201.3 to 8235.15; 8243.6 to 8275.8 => 0.01 mag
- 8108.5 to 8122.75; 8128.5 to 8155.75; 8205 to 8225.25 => 0.01 mag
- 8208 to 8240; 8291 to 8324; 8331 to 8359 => 0.01 mag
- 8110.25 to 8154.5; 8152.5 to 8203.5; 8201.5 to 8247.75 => 0.01 mag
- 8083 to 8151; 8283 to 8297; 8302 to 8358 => 0.01 mag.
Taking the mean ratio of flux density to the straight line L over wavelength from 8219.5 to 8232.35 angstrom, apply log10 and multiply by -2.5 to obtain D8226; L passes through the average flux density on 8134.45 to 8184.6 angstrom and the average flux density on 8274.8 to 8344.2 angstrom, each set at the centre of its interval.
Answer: 0.01 mag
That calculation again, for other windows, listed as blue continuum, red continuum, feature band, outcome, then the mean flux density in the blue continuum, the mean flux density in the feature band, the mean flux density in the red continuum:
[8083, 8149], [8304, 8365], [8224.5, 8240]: 0.01 mag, 9.98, 9.57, 9.4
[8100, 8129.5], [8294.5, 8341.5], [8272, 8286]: 0.03 mag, 10.1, 9.27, 9.37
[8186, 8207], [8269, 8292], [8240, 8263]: -0.02 mag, 9.5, 9.56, 9.35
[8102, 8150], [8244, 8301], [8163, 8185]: 0.01 mag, 10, 9.71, 9.41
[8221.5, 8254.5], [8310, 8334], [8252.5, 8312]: 0.02 mag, 9.6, 9.37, 9.42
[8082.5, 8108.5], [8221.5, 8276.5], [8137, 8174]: -0.01 mag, 9.96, 9.88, 9.52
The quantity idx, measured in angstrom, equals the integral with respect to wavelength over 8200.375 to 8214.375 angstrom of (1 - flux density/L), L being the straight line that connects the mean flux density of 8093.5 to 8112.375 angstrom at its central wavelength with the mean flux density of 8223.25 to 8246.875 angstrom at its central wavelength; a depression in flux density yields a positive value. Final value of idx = 0.4 angstrom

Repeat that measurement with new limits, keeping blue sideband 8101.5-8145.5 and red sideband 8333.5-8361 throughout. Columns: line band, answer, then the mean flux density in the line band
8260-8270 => 0.27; 9.4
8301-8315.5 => 0.21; 9.41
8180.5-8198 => 0.56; 9.56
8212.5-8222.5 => 0.12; 9.69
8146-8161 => 0.13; 9.89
